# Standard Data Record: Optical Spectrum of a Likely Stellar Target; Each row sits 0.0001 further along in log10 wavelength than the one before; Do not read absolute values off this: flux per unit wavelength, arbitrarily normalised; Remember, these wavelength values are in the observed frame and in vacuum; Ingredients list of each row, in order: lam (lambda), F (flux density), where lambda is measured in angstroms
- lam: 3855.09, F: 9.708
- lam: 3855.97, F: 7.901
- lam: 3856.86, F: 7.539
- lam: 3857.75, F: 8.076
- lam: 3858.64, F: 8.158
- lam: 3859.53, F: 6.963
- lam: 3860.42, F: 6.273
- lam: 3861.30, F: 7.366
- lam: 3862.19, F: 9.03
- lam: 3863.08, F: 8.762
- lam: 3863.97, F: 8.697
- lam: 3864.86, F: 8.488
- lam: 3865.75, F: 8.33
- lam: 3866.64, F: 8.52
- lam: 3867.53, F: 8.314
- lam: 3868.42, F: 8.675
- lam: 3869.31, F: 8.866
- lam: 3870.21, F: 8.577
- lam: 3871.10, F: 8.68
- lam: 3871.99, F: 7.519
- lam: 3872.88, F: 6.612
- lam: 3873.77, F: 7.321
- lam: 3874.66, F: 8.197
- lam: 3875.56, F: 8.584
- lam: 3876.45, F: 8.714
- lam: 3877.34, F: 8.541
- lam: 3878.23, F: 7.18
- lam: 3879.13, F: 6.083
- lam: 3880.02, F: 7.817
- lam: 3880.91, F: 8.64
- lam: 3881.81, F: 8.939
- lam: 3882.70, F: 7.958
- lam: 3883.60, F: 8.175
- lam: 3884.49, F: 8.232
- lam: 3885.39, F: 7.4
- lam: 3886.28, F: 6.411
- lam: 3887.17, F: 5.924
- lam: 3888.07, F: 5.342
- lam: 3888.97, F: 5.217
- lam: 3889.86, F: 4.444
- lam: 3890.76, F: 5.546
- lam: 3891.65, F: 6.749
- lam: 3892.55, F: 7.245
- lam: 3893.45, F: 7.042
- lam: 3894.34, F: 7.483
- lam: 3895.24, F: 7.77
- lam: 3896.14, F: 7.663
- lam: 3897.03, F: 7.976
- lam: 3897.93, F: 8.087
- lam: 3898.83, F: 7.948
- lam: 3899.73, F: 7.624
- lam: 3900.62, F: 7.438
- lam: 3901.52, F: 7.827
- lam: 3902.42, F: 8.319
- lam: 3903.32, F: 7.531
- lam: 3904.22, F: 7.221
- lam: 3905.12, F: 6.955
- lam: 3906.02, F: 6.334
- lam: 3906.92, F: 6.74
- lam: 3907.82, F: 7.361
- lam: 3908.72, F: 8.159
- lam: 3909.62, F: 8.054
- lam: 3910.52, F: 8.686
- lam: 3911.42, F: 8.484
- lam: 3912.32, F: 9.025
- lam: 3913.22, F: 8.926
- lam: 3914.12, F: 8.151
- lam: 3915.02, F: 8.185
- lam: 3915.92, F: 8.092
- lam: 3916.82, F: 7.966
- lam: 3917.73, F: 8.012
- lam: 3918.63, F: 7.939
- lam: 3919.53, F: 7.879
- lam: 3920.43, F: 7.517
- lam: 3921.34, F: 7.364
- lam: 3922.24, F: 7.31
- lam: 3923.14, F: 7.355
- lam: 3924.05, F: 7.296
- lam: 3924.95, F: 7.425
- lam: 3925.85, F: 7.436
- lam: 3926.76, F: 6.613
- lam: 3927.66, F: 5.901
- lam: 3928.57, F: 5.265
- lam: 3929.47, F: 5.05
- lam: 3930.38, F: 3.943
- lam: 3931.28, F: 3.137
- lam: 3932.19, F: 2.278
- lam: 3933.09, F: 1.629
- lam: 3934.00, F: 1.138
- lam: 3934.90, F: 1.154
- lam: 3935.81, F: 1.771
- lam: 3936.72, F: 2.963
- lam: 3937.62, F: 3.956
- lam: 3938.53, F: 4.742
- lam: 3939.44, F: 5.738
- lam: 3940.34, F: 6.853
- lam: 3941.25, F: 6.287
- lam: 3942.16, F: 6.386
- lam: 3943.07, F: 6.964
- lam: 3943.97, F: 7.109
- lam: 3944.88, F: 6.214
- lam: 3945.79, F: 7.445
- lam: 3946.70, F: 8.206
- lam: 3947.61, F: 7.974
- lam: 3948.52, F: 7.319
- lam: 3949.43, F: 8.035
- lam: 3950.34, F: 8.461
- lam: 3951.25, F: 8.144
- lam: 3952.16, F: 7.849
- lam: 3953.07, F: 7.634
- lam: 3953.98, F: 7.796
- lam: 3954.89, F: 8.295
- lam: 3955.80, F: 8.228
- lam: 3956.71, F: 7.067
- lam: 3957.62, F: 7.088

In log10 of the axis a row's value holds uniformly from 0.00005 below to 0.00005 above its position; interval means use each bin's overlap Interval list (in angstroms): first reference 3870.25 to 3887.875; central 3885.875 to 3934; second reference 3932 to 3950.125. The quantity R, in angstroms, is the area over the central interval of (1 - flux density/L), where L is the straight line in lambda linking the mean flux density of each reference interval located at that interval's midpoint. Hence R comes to -2.7 angstroms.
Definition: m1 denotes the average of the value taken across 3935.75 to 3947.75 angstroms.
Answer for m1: 5.98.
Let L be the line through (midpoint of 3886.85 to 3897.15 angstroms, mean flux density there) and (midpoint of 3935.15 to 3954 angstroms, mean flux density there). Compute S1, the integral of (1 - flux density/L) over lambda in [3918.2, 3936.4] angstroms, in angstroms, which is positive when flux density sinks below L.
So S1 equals 3.5 angstroms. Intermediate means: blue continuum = 6.49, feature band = 5.25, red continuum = 6.48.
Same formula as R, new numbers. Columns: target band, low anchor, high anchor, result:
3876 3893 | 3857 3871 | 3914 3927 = 2.0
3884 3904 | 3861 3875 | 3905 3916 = 2.5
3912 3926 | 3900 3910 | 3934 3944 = -3.5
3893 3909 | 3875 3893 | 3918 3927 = -0.5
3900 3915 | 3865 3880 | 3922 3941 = -4.5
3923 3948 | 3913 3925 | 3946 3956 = 8.3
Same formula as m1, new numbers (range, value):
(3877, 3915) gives 7.45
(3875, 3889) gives 7.51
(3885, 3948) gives 6.56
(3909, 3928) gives 7.81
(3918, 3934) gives 5.85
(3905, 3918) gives 7.97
